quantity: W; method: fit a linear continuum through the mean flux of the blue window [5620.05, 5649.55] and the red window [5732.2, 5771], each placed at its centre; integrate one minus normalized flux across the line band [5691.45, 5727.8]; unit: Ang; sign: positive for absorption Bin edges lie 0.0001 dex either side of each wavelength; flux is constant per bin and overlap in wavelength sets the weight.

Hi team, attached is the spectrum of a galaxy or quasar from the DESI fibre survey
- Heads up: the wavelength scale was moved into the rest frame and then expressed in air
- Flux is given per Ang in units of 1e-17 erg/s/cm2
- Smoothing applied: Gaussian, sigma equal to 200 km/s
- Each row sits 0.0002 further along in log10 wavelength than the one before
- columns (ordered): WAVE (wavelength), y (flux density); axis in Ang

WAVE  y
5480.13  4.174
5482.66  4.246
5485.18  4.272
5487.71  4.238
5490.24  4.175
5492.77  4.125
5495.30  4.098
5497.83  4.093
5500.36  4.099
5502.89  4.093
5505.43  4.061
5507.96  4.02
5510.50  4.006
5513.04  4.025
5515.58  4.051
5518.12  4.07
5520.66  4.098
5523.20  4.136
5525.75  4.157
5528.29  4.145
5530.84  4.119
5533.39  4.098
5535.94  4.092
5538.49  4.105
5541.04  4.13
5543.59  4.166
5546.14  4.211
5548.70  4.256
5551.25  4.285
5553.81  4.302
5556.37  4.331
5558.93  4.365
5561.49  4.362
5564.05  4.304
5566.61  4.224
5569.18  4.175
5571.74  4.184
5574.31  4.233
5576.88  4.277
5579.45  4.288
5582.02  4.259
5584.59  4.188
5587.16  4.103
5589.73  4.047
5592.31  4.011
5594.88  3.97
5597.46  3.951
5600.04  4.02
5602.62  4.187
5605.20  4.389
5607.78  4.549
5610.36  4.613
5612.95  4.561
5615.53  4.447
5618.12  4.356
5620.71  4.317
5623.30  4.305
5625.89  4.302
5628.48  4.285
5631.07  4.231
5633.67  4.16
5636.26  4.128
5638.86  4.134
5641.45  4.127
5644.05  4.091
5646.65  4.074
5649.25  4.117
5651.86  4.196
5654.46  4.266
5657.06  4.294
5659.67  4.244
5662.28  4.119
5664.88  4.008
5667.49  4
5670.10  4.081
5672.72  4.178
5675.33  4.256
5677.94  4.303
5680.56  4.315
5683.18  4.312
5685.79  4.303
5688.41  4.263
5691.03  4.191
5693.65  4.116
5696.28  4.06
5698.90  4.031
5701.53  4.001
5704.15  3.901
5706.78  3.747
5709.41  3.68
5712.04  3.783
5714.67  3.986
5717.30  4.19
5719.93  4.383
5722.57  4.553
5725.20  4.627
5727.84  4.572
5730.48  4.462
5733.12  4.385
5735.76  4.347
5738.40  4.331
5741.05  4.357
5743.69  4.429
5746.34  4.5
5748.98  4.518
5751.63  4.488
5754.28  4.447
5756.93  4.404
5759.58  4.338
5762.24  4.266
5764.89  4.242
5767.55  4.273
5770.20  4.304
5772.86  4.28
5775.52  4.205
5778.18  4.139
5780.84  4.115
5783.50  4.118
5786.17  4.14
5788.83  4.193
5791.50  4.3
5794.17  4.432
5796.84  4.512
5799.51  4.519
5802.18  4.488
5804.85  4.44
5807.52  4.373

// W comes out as 1.8 Ang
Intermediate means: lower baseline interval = 4.19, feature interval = 4.1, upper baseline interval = 4.38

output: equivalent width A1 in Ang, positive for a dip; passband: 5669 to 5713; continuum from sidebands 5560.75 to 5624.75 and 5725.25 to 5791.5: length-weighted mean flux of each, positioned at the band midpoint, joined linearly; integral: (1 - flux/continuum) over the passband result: 2.1 Ang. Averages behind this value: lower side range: 4.25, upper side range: 4.33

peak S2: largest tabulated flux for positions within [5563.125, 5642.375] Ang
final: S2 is 4.613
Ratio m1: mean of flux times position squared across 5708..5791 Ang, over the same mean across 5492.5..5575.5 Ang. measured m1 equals 1.11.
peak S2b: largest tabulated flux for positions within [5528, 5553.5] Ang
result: 4.285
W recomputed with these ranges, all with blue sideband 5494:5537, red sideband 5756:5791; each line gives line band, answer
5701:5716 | 1.26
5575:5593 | -0.22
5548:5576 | -1.11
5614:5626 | -0.61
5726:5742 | -0.79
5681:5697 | -0.13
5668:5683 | -0.16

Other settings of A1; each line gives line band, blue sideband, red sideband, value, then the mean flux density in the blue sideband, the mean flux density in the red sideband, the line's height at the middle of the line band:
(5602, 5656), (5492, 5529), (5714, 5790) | -0.93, 4.08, 4.33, 4.21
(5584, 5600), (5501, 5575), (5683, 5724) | 0.40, 4.16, 4.09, 4.14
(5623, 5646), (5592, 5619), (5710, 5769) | 0.60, 4.29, 4.35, 4.3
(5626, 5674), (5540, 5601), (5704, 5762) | 1.02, 4.19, 4.3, 4.25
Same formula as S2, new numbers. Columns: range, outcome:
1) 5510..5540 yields 4.157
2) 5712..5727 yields 4.627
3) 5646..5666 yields 4.294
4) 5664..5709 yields 4.315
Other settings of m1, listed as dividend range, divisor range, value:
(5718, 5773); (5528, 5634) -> 1.10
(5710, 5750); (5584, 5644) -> 1.07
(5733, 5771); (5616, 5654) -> 1.08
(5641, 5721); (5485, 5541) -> 1.06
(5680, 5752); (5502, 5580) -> 1.08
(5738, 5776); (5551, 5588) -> 1.09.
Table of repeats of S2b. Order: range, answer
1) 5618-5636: 4.356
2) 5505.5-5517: 4.051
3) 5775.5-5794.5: 4.432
